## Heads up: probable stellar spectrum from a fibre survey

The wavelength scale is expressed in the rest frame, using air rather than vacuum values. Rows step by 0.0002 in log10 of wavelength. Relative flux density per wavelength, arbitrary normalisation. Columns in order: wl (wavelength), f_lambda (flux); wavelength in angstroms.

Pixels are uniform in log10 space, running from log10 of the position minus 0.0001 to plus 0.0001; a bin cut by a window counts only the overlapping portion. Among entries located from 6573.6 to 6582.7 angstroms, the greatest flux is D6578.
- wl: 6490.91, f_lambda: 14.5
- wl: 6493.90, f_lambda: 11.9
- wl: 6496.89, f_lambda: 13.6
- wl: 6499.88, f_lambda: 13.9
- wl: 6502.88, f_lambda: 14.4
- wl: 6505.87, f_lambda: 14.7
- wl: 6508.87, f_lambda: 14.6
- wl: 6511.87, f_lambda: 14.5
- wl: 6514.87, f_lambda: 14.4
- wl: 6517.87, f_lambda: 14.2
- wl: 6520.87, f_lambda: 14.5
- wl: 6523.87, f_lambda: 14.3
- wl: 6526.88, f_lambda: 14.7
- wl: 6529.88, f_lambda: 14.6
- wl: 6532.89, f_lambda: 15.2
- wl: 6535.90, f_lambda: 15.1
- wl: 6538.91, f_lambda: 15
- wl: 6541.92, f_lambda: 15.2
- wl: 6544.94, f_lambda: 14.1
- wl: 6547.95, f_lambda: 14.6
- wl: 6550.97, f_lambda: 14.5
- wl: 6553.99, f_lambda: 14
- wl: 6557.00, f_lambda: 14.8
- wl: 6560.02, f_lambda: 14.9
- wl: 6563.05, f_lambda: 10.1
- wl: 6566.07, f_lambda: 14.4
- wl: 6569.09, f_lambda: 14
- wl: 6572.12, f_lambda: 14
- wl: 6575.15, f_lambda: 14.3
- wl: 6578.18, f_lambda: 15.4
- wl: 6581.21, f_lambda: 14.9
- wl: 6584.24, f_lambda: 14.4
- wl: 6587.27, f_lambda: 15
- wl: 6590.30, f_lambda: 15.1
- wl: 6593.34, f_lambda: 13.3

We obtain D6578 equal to 15.4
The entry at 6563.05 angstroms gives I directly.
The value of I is 10.1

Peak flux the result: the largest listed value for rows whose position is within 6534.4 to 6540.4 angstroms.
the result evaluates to 15.1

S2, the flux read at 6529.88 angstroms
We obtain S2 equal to 14.6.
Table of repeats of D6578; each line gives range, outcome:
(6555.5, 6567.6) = 14.9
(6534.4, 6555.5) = 15.2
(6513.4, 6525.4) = 14.5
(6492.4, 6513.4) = 14.7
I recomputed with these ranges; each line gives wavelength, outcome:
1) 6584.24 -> 14.4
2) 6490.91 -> 14.5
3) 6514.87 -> 14.4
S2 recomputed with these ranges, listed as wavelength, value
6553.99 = 14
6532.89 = 15.2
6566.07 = 14.4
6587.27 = 15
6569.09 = 14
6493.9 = 11.9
